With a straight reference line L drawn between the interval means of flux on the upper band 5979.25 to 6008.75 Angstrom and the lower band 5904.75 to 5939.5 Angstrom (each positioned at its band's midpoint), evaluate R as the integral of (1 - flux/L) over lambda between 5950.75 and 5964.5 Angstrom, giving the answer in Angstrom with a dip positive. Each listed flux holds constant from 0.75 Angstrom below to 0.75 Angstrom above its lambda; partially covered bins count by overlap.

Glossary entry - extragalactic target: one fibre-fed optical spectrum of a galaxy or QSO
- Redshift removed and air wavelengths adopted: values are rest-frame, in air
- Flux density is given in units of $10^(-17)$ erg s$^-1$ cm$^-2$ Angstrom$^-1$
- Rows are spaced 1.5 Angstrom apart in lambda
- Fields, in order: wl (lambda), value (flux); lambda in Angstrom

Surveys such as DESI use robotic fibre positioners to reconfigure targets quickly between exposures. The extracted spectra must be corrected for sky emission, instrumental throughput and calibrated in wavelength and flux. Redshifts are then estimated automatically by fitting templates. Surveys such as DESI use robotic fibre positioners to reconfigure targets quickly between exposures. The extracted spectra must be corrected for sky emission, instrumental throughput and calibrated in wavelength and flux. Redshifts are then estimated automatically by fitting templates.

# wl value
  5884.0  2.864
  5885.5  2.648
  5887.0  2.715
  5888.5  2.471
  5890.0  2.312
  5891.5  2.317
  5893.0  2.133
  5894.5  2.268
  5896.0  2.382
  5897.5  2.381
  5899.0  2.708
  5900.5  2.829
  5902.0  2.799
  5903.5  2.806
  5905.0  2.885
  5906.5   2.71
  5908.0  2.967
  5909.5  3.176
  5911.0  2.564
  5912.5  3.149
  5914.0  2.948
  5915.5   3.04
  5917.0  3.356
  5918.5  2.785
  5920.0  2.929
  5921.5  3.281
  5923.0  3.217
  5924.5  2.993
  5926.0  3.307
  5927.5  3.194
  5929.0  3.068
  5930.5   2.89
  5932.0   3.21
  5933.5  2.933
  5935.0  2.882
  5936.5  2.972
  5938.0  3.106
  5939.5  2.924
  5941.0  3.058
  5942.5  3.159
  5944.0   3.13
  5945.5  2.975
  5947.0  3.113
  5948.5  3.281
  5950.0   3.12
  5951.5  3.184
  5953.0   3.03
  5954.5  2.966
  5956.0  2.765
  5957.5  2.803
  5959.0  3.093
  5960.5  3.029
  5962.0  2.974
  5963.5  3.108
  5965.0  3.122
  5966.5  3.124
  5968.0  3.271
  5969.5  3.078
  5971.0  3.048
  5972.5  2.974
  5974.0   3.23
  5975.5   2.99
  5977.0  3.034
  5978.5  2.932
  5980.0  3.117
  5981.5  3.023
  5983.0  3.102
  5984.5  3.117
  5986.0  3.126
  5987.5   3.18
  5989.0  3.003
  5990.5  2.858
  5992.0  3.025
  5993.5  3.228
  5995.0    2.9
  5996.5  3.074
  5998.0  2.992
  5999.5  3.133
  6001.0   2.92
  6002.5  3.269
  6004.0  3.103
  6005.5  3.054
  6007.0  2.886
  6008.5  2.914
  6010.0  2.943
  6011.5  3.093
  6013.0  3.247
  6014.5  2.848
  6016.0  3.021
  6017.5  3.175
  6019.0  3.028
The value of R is 0.19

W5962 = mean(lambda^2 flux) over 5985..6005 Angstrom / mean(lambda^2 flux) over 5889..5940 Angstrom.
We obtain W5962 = 1.10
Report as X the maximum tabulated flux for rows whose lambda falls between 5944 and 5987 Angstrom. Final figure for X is 3.281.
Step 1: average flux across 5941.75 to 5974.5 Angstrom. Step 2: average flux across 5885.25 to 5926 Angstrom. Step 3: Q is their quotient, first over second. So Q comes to 1.10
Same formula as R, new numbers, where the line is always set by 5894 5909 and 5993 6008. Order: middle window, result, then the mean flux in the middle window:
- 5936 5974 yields -2.32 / 3.06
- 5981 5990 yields -0.27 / 3.09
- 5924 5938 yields -1.29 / 3.05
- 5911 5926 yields -1.70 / 3.06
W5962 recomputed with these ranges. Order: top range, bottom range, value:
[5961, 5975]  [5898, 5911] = 1.12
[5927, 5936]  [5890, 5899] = 1.31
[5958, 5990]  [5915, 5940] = 1.02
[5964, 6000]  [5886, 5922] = 1.15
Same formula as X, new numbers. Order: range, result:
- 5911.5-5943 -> 3.356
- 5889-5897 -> 2.382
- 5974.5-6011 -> 3.269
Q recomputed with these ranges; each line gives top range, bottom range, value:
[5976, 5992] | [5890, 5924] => 1.09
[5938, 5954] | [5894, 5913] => 1.13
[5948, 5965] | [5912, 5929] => 0.98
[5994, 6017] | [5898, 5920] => 1.04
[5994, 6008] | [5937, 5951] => 0.98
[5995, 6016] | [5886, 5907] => 1.19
